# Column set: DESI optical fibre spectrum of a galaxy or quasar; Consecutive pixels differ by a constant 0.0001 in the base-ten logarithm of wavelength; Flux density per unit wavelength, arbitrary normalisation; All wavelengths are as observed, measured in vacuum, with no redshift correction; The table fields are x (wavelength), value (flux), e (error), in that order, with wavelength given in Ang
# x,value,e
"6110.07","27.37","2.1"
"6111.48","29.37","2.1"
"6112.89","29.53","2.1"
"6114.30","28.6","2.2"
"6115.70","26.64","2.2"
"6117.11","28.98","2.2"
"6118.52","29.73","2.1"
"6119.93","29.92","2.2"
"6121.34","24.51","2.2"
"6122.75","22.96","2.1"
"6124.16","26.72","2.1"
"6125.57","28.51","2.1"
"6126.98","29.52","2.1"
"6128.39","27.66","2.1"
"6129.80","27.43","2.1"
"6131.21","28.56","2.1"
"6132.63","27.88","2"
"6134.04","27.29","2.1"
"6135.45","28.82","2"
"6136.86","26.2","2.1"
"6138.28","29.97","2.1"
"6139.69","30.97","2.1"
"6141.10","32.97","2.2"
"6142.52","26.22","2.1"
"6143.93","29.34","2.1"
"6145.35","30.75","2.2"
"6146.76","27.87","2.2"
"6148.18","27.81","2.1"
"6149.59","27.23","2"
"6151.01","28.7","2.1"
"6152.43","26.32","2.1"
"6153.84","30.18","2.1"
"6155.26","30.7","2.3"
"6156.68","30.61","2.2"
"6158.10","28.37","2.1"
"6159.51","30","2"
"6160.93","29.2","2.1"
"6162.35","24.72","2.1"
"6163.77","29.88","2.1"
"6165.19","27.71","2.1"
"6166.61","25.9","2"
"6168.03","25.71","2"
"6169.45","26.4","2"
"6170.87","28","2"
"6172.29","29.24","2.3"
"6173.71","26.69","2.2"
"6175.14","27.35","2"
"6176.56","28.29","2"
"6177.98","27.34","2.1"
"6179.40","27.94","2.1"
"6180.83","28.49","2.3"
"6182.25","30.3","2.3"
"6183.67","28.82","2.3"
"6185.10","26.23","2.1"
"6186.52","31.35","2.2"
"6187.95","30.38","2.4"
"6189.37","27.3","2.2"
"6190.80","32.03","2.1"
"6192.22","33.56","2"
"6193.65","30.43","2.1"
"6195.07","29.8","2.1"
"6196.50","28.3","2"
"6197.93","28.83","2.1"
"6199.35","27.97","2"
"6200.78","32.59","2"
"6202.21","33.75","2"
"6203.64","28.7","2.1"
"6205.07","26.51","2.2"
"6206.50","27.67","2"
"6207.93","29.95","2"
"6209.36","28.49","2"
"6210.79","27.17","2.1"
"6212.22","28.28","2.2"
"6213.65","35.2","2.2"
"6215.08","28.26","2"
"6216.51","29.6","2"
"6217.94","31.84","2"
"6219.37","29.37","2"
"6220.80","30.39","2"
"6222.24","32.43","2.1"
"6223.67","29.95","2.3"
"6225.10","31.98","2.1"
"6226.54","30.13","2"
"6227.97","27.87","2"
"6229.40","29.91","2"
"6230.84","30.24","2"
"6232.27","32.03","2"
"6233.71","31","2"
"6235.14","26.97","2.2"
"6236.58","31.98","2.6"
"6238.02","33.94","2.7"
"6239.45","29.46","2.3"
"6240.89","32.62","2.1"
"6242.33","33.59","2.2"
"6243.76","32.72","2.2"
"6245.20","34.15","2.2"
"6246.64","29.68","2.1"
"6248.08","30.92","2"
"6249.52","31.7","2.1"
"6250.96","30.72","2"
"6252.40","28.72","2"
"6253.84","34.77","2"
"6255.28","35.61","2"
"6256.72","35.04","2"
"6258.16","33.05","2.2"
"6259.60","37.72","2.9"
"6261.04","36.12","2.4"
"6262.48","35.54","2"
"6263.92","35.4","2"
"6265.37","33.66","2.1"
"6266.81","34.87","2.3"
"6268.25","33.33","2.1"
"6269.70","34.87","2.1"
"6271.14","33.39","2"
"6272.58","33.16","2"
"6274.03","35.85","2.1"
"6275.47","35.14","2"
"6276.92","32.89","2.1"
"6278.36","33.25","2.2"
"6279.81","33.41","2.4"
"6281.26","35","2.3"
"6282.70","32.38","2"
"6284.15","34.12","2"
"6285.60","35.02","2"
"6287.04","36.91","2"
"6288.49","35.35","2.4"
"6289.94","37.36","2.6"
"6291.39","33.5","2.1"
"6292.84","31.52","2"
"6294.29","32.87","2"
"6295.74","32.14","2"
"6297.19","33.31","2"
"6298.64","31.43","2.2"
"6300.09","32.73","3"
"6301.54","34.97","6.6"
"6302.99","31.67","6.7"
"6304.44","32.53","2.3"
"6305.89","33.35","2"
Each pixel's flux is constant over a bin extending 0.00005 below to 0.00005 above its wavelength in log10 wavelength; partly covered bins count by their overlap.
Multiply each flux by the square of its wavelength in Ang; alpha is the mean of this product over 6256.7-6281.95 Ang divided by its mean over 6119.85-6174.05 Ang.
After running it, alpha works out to 1.28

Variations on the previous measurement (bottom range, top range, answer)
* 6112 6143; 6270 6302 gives 1.27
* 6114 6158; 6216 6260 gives 1.15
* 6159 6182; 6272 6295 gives 1.28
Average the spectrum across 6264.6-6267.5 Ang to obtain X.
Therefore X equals 34.2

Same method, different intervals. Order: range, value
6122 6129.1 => 27.1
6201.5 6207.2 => 29.1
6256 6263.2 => 35.5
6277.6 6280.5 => 33.3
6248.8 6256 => 32.3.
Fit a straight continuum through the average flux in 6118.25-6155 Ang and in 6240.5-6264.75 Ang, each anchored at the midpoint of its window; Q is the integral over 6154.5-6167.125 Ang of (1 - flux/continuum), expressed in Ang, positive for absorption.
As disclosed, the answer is 0.3 Ang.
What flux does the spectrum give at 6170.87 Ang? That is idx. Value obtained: 28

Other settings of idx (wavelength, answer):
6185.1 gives 26.23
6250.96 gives 30.72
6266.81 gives 34.87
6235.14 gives 26.97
